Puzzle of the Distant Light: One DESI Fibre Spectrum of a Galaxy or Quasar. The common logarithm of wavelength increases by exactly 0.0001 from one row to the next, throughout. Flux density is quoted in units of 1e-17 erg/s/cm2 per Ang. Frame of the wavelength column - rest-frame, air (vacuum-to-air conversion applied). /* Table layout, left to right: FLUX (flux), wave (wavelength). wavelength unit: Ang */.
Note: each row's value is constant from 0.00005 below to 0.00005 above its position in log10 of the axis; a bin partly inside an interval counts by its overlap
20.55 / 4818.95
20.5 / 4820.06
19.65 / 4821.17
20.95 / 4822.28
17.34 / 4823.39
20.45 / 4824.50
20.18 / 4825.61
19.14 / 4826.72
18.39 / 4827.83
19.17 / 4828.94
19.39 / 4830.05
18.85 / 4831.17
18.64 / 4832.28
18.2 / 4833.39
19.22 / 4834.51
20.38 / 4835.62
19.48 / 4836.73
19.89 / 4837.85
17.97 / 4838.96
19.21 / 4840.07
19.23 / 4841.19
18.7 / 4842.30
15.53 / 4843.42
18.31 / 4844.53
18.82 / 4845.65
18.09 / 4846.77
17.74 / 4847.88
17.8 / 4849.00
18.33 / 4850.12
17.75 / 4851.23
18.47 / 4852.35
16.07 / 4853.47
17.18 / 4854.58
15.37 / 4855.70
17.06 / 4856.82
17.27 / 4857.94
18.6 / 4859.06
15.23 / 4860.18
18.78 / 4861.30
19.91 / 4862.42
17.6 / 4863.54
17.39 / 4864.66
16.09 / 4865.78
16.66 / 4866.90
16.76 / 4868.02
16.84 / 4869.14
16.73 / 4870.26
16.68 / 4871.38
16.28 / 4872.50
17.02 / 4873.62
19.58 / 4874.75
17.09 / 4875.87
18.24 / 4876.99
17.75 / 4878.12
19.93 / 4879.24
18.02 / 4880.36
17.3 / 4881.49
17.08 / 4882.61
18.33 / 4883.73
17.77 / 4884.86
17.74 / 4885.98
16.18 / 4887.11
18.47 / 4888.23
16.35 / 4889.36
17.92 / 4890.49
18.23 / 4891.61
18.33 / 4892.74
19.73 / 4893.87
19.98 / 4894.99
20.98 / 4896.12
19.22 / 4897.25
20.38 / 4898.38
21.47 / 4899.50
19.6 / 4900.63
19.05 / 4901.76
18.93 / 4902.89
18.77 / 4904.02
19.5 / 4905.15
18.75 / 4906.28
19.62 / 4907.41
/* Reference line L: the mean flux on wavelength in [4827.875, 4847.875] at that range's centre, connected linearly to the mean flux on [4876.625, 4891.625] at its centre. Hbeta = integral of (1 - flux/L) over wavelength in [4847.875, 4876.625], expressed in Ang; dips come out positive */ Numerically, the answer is 1.4 Ang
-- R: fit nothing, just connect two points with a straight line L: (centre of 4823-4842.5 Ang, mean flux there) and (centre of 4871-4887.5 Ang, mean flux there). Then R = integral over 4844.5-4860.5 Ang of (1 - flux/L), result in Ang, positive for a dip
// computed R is 0.9 Ang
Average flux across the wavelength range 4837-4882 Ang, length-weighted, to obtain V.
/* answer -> 17.7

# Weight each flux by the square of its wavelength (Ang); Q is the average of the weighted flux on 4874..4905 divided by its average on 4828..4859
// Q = 1.04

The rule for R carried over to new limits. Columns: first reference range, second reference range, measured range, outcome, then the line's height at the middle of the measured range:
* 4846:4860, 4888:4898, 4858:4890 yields 1.1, 18.2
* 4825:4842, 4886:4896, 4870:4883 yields 0.6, 18.5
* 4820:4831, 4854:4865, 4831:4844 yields 0.0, 18.7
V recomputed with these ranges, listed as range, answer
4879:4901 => 18.6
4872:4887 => 17.8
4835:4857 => 18.1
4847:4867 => 17.4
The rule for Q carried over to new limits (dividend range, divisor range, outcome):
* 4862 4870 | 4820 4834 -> 0.91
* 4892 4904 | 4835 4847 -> 1.08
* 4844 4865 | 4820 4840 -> 0.92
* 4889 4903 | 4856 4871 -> 1.13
